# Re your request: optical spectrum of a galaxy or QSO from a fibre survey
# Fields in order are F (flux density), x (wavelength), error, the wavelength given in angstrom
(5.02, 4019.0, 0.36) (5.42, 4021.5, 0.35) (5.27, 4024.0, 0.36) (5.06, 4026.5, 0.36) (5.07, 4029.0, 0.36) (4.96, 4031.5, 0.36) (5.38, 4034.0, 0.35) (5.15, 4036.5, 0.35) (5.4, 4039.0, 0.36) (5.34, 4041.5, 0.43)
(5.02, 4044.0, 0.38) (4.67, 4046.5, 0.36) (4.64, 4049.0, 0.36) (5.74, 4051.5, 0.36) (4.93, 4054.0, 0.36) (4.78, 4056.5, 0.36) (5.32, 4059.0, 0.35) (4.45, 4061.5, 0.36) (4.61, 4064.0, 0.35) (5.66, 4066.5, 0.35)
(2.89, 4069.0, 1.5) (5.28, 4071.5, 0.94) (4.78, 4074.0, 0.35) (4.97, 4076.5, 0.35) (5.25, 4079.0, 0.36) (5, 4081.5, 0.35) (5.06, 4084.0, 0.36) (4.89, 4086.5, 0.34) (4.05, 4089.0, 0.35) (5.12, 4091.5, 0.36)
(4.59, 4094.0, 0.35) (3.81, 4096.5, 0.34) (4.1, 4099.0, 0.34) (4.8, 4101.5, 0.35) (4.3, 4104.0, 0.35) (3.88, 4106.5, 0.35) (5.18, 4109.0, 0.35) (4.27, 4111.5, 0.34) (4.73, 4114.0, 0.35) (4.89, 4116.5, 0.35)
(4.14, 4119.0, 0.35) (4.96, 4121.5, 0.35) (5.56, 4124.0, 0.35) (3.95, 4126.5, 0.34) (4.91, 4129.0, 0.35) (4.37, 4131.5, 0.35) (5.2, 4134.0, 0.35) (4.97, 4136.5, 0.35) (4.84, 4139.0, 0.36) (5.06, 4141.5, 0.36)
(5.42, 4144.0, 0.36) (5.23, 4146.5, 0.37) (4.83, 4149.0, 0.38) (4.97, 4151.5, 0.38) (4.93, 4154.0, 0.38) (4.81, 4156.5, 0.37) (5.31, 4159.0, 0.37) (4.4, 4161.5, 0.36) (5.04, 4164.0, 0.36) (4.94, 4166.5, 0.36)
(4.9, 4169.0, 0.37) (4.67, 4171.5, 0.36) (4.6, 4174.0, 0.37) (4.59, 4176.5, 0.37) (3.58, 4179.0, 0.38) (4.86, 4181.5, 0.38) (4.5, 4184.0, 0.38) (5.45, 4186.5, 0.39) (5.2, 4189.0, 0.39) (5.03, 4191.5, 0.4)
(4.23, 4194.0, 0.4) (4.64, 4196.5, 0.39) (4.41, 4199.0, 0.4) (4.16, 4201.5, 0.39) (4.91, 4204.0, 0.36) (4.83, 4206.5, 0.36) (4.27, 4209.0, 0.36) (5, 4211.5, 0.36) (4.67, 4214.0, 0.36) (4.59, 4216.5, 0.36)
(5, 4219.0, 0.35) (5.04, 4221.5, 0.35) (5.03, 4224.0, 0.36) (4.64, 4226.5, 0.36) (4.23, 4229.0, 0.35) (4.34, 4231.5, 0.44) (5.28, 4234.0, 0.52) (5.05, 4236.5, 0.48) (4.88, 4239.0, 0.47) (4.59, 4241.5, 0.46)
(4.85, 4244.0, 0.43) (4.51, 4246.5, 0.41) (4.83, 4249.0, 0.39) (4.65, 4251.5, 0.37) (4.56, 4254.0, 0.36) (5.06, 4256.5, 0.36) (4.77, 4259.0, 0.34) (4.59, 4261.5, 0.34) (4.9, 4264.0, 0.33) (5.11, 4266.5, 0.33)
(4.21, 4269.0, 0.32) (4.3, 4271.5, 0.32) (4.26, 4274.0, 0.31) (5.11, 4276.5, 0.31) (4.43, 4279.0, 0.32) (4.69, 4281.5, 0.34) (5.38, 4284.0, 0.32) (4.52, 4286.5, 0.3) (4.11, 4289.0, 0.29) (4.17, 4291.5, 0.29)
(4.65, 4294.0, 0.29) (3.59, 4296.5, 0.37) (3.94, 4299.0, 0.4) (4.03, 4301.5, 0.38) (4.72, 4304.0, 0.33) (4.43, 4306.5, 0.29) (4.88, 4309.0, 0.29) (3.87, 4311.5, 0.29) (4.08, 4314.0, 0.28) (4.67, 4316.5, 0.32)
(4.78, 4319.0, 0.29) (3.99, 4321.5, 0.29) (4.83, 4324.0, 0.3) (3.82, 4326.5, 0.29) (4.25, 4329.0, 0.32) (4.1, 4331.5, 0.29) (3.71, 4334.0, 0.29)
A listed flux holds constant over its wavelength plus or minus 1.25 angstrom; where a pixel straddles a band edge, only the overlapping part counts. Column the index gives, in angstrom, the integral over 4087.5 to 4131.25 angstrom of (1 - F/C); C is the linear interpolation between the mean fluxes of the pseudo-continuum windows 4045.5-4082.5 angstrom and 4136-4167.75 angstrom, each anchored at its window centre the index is 3.41 angstrom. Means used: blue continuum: 4.87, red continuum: 4.98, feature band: 4.54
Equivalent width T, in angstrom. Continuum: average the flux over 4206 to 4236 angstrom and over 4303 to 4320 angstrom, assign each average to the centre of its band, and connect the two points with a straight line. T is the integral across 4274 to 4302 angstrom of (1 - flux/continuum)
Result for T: 0.8 angstrom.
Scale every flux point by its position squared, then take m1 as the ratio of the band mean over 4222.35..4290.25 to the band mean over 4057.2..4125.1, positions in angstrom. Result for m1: 1.09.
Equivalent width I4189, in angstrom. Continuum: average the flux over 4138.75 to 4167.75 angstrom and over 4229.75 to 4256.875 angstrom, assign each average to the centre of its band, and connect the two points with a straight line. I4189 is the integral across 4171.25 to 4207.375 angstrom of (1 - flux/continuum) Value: 1.9 angstrom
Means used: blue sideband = 4.99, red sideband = 4.76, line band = 4.64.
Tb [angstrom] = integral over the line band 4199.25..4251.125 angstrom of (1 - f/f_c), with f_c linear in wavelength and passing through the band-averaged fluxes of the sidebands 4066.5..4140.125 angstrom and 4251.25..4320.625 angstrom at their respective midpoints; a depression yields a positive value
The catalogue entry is -1.9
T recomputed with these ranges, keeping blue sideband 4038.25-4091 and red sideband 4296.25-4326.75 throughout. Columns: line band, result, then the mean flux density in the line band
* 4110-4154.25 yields -1.1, 4.85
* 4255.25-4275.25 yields -1.0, 4.65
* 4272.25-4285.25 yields -1.1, 4.76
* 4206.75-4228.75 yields -1.1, 4.76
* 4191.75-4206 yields 0.2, 4.53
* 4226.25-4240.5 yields -0.8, 4.74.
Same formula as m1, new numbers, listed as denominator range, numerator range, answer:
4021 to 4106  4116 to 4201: 1.03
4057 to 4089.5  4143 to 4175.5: 1.07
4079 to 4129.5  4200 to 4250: 1.09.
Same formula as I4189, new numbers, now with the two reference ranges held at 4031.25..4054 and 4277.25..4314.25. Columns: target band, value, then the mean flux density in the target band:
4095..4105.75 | 1.6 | 4.24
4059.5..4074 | 1.2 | 4.63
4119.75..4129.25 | 0.2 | 4.8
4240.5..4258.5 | -0.8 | 4.73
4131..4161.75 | -1.0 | 4.98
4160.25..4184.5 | 0.7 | 4.61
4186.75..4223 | -0.6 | 4.74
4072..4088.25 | 0.2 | 4.98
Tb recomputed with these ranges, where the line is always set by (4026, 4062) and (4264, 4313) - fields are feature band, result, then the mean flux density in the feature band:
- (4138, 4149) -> -0.7 angstrom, 5.11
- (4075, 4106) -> 2.0 angstrom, 4.64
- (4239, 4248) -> -0.2 angstrom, 4.69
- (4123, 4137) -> 0.1 angstrom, 4.81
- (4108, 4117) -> 0.3 angstrom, 4.75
